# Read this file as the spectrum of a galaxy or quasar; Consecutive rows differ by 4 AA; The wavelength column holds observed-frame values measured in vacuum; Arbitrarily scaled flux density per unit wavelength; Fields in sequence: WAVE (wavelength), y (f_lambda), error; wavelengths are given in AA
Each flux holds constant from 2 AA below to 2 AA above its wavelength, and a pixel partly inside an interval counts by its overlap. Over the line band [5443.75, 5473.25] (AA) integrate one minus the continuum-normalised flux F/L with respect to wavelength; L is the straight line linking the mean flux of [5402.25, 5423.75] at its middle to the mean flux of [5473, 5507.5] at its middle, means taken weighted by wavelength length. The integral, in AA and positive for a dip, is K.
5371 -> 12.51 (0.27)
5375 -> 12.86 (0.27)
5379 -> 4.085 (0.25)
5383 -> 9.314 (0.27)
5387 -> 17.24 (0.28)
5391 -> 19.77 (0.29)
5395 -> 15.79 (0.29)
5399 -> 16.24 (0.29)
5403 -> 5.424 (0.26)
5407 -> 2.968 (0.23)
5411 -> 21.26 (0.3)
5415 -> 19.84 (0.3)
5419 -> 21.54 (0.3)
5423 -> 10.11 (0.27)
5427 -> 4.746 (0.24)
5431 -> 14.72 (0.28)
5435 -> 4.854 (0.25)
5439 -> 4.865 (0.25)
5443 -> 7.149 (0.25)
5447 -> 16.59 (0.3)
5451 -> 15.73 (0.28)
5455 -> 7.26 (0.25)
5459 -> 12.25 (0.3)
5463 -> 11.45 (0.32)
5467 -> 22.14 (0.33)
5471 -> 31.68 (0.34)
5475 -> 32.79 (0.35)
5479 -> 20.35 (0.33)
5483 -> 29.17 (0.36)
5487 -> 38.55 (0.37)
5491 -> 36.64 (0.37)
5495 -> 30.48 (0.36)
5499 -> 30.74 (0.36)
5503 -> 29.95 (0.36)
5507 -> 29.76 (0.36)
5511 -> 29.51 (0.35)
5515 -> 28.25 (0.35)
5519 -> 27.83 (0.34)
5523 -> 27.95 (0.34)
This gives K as 9.7 AA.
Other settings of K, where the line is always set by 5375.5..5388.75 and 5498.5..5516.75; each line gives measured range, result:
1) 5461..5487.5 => -1.33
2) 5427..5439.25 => 6.78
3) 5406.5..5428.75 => 1.99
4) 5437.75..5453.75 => 7.19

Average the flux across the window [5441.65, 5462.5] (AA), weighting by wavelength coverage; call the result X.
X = 11.9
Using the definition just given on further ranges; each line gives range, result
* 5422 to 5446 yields 8.01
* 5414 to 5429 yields 13.7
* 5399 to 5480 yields 14.4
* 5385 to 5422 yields 15.4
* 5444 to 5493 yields 22.6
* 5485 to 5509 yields 32.7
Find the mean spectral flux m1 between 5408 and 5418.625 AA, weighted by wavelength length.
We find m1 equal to 19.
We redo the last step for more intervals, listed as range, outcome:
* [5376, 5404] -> 12.8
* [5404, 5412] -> 10.1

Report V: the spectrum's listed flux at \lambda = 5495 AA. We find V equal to 30.48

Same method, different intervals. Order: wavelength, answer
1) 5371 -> 12.51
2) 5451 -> 15.73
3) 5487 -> 38.55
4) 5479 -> 20.35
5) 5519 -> 27.83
